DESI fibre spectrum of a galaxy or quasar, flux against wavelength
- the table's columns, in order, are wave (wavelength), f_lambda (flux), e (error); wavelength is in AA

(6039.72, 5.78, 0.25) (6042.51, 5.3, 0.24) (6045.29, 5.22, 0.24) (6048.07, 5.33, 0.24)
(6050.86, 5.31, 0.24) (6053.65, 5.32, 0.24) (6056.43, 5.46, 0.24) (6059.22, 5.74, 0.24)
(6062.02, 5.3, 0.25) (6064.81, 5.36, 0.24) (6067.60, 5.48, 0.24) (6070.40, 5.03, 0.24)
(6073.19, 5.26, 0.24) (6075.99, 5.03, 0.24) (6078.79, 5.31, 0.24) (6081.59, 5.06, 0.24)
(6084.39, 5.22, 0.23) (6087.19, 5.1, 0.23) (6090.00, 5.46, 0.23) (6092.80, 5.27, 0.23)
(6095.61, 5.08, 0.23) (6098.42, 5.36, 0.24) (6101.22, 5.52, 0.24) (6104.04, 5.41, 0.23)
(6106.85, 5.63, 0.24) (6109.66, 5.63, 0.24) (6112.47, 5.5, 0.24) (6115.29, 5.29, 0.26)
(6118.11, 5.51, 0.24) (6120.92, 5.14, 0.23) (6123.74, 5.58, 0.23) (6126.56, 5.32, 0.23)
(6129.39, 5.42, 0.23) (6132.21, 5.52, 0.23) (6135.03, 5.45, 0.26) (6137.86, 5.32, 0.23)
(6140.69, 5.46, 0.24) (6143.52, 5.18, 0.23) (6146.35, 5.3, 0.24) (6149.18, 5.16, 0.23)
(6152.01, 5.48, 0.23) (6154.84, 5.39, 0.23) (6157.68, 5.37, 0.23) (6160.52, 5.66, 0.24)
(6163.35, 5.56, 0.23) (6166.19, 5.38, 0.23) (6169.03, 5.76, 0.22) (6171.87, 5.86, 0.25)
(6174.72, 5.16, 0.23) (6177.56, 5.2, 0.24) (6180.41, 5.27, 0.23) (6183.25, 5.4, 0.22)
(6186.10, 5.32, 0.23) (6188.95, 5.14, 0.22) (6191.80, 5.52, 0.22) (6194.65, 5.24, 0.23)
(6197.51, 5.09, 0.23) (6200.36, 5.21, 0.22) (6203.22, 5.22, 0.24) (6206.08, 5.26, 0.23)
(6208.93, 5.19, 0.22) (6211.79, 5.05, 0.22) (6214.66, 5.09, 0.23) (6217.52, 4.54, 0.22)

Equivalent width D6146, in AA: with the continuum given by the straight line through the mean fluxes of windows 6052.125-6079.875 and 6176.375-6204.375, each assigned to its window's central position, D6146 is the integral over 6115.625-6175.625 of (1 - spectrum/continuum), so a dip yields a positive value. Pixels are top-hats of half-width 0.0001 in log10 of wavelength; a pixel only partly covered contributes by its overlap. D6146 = -1.6 AA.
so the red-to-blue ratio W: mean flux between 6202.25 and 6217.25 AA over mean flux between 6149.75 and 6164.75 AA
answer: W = 0.93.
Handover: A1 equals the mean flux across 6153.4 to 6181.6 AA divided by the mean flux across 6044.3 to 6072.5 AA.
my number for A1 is 1.02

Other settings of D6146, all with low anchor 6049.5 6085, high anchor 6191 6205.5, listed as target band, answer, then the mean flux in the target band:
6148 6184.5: -1.2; 5.44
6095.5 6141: -1.3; 5.43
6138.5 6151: 0.0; 5.28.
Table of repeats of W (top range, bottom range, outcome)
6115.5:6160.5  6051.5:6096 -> 1.02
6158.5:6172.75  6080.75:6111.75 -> 1.05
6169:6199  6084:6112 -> 0.99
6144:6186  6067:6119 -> 1.02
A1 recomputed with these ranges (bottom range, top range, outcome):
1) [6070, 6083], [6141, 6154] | 1.03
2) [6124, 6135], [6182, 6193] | 0.98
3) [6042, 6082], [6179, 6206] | 0.99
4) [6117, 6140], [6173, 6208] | 0.97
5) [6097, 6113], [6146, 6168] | 0.98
